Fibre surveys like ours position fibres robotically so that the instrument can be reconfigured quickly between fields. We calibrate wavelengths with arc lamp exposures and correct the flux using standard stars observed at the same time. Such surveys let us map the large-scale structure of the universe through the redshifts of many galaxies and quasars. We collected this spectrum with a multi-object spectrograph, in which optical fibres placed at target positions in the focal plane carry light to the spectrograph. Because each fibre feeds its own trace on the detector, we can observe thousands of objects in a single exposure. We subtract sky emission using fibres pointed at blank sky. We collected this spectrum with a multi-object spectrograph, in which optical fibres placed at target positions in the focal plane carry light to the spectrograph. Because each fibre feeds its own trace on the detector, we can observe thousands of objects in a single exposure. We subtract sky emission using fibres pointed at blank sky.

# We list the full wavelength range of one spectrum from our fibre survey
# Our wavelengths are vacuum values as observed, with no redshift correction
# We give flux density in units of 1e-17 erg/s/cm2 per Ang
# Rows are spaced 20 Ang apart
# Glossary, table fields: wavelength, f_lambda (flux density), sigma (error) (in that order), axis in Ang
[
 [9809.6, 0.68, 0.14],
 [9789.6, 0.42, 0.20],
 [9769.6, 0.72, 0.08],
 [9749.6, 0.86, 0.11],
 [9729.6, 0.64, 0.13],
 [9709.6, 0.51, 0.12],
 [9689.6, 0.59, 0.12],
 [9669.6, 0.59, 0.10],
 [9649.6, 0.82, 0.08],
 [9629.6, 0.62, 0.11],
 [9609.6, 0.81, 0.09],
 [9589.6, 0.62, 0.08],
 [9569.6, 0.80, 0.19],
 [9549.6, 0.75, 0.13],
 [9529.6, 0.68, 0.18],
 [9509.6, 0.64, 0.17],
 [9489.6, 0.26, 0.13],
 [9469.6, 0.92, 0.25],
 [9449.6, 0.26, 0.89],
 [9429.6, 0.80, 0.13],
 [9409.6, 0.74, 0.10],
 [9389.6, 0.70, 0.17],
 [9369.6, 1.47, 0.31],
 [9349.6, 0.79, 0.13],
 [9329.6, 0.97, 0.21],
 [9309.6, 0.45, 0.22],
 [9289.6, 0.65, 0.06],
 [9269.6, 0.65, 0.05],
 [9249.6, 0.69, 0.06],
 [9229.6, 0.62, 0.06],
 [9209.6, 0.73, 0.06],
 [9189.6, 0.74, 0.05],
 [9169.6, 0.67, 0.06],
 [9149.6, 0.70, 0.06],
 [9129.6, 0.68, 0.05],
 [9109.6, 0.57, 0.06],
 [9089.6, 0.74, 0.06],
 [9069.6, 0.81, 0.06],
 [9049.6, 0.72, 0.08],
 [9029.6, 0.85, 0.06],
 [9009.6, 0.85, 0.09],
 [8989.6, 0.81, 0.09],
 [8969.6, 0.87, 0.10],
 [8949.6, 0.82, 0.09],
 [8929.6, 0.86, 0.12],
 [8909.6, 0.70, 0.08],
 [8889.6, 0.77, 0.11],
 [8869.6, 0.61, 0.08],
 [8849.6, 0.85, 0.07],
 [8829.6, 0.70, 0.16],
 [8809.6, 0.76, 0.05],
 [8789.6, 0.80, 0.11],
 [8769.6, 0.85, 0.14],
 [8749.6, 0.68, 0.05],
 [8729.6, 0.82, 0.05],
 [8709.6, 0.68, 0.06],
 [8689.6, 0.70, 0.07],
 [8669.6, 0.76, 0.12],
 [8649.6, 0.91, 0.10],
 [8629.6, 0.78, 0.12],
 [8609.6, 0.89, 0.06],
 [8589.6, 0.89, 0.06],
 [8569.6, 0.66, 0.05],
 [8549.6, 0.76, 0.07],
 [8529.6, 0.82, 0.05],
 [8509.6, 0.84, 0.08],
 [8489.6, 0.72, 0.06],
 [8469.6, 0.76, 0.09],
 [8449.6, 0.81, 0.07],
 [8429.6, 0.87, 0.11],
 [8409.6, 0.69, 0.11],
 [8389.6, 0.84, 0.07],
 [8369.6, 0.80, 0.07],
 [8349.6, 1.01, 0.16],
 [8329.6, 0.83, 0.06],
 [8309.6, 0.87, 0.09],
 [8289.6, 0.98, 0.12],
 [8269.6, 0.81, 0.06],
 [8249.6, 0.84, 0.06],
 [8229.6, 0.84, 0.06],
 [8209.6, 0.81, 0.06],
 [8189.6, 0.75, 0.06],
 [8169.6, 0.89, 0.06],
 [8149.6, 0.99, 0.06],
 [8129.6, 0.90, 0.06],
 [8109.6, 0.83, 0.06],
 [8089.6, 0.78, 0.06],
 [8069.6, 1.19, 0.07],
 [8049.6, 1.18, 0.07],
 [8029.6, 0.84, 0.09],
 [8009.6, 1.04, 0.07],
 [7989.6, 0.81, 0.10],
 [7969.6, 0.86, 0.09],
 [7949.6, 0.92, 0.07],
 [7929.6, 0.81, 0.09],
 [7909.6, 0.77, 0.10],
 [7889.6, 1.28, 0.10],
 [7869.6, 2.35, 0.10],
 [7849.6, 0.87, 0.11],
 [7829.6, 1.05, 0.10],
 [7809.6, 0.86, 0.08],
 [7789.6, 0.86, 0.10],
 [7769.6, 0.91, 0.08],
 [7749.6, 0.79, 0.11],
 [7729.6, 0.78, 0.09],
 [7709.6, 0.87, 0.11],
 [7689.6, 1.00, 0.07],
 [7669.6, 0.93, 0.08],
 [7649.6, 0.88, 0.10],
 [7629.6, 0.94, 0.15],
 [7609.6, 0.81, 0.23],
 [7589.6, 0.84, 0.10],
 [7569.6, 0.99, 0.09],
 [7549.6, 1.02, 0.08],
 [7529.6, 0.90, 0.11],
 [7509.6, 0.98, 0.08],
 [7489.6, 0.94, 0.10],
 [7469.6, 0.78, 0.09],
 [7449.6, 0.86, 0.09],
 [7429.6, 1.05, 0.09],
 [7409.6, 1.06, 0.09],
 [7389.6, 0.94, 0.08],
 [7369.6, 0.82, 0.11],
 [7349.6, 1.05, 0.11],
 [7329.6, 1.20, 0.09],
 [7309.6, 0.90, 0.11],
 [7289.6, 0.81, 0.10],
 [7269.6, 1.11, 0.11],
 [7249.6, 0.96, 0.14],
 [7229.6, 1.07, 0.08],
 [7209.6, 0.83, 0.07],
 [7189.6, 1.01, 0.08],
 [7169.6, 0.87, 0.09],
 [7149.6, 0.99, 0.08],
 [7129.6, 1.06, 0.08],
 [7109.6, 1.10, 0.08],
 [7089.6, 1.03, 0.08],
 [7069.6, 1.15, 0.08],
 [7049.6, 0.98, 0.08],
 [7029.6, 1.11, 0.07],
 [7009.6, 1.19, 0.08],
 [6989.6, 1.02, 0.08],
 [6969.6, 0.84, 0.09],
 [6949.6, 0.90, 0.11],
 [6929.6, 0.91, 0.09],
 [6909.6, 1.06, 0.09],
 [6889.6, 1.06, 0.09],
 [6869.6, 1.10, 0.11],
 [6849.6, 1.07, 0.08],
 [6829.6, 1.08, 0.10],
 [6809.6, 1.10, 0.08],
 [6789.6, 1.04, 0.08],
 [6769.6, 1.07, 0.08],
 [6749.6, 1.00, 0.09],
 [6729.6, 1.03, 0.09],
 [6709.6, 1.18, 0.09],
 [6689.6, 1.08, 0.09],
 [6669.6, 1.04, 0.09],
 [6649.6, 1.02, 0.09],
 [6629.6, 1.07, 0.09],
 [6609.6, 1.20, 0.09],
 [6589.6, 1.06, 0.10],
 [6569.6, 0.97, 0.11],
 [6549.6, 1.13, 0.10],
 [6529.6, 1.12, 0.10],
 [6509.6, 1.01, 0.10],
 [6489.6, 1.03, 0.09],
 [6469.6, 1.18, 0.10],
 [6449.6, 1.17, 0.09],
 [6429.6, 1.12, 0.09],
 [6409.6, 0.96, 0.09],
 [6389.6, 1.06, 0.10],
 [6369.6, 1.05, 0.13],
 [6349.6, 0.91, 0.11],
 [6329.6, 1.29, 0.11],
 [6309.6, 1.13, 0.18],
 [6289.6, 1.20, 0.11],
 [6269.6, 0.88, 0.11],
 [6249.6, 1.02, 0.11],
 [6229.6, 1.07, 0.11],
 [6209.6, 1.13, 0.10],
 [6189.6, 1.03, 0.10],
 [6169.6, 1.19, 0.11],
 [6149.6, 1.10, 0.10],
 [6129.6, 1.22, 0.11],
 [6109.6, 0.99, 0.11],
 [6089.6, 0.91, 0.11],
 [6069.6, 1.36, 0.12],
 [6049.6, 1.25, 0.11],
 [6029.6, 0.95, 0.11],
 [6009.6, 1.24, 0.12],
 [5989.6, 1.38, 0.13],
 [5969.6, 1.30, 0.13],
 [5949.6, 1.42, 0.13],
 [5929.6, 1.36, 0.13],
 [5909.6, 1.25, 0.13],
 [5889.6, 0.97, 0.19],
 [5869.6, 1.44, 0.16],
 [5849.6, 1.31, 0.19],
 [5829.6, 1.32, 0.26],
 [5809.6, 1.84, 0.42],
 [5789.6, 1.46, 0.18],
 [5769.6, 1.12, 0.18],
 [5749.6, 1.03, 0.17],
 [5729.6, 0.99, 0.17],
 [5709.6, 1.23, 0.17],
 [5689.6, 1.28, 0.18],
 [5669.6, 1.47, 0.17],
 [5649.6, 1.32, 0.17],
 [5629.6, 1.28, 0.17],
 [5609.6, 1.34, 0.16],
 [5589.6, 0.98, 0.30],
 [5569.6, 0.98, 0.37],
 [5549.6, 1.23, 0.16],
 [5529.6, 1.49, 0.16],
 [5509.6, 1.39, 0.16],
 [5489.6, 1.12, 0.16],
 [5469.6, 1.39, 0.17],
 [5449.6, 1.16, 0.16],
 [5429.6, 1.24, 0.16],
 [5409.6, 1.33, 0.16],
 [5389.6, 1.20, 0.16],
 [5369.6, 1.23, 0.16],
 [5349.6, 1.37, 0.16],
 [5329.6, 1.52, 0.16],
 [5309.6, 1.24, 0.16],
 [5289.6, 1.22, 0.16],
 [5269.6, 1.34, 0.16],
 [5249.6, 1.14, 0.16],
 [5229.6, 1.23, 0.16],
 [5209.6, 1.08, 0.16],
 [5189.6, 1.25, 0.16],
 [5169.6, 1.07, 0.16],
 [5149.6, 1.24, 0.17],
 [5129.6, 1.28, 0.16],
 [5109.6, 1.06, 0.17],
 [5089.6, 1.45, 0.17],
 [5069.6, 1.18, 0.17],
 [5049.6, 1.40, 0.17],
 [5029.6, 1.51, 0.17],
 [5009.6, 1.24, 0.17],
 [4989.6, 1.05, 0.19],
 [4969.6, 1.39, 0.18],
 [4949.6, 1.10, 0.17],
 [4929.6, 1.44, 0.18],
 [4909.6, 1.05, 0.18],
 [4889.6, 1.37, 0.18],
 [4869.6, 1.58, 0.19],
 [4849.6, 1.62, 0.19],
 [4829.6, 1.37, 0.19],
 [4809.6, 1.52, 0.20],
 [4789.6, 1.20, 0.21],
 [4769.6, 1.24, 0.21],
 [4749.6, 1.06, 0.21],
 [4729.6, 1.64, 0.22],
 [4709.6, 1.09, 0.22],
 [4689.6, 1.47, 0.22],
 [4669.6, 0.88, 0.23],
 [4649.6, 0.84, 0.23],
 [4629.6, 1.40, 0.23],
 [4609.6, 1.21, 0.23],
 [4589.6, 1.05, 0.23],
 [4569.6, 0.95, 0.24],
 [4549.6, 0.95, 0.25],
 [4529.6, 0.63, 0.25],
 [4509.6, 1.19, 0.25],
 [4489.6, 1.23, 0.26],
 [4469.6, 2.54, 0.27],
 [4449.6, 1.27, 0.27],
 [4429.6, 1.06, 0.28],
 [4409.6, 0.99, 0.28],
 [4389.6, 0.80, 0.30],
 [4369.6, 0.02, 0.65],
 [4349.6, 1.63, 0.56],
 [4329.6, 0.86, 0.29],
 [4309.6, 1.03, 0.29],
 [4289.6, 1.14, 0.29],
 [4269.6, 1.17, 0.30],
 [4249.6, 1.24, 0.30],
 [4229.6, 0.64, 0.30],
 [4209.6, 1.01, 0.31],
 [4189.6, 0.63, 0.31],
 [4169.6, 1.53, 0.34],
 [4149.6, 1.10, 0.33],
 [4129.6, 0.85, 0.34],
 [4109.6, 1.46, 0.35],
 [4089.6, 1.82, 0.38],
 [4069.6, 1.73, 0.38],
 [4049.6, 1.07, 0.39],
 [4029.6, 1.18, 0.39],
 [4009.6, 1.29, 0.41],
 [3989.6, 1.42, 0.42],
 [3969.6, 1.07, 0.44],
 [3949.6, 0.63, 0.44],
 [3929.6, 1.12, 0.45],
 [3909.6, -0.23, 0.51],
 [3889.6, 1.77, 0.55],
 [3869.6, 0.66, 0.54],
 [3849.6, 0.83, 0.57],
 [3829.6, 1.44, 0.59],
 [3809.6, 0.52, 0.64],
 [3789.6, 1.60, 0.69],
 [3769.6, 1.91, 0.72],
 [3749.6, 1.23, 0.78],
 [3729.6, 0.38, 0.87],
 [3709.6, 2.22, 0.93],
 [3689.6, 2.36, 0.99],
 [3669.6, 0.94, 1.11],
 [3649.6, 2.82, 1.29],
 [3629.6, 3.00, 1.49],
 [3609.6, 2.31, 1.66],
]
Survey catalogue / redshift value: 0.20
